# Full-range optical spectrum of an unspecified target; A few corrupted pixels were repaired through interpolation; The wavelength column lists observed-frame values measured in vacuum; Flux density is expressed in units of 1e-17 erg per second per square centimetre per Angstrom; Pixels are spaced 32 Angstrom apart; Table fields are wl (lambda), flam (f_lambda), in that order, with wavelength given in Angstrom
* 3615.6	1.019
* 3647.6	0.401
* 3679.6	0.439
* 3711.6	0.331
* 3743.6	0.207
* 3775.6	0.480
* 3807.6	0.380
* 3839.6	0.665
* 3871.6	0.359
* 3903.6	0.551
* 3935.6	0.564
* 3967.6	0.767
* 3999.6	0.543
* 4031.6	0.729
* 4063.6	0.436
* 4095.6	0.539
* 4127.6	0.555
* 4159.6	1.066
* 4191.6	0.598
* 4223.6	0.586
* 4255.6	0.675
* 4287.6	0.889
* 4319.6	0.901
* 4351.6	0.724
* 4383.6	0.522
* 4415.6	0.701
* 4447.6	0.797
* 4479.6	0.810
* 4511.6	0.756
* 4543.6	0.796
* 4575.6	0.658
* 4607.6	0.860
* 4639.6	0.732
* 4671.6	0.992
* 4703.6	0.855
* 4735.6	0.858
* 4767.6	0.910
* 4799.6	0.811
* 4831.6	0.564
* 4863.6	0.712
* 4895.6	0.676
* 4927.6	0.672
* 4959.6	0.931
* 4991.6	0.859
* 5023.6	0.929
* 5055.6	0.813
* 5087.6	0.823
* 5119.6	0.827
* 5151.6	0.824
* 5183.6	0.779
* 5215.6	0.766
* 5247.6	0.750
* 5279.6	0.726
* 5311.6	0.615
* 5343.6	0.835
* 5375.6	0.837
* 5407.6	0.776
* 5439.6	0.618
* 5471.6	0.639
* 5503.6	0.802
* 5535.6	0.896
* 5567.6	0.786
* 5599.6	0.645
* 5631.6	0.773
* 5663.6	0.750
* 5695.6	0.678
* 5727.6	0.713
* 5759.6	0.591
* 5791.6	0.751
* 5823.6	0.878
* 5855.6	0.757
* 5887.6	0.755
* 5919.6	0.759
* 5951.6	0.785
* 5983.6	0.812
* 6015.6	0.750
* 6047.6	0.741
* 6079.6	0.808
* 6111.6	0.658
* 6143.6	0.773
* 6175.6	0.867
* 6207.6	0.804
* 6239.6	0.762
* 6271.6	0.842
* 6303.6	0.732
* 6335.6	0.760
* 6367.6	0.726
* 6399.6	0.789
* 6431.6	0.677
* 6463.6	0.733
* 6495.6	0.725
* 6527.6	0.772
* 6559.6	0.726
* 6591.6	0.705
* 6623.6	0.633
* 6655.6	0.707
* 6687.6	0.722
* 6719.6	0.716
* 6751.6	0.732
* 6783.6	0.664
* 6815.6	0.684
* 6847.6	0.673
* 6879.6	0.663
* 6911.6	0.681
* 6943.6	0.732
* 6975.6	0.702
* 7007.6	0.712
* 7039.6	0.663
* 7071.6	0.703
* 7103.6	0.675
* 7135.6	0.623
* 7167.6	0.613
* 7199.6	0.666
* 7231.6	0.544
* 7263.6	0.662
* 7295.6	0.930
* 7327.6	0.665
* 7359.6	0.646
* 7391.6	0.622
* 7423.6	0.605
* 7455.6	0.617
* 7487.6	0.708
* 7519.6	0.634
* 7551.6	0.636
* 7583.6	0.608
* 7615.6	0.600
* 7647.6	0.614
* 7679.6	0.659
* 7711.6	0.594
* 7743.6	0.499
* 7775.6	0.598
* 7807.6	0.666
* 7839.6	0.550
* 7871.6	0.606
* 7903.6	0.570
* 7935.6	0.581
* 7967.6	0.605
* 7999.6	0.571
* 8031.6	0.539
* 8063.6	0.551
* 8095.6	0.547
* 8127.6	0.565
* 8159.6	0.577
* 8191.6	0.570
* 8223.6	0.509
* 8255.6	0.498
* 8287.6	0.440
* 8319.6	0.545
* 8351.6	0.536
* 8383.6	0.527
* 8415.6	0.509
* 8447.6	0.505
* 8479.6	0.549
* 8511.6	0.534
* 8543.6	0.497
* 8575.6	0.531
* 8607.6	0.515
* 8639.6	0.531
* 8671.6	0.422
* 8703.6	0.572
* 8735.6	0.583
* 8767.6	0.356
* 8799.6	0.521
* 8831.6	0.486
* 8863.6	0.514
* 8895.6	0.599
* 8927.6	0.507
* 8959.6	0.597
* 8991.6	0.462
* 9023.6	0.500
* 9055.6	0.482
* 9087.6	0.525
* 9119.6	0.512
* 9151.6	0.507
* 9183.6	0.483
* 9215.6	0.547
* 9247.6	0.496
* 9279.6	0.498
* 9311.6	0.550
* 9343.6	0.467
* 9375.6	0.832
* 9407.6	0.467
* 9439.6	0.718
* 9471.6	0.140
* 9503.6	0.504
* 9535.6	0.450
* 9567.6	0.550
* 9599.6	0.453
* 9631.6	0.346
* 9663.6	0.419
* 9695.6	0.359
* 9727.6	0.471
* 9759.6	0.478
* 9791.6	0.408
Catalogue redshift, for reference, 0.113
